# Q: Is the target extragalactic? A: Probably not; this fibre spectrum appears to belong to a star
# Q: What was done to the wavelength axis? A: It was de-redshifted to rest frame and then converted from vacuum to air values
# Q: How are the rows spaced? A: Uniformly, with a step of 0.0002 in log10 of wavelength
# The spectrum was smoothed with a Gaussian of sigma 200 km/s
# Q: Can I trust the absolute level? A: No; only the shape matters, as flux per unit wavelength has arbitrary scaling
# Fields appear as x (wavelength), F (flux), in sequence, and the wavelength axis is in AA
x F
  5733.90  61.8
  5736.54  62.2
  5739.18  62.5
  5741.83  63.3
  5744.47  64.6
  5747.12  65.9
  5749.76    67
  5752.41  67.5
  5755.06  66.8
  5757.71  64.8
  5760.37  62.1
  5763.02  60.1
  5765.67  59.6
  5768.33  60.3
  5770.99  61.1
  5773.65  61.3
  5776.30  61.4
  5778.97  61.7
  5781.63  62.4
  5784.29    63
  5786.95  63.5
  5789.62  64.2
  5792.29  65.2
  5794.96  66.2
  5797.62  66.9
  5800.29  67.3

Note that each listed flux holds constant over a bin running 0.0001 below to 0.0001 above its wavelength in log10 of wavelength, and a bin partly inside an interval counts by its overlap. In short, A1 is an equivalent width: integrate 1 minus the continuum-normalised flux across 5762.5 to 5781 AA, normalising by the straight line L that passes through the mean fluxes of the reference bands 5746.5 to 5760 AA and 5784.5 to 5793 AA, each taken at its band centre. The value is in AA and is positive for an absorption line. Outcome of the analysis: 1.2 AA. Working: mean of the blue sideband 66.1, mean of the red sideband 64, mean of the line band 60.9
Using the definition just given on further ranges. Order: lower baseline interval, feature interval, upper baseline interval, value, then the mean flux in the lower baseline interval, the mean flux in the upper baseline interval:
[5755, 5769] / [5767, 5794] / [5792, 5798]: 0.8 AA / 62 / 66.2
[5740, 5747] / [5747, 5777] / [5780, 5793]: 0.4 AA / 64.1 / 63.6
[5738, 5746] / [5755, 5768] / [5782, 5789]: 0.3 AA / 63.5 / 63.3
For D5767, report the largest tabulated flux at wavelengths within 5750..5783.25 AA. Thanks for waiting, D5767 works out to 67.5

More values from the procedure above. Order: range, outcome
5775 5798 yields 66.9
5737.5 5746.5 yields 64.6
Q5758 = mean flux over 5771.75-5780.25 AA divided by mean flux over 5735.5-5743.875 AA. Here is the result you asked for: 0.98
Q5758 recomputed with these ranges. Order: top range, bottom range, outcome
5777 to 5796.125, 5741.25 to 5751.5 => 0.97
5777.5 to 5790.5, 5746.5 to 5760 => 0.95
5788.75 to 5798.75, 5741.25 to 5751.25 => 1.00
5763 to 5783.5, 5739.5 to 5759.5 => 0.93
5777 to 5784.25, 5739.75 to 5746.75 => 0.97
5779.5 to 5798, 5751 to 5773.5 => 1.03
